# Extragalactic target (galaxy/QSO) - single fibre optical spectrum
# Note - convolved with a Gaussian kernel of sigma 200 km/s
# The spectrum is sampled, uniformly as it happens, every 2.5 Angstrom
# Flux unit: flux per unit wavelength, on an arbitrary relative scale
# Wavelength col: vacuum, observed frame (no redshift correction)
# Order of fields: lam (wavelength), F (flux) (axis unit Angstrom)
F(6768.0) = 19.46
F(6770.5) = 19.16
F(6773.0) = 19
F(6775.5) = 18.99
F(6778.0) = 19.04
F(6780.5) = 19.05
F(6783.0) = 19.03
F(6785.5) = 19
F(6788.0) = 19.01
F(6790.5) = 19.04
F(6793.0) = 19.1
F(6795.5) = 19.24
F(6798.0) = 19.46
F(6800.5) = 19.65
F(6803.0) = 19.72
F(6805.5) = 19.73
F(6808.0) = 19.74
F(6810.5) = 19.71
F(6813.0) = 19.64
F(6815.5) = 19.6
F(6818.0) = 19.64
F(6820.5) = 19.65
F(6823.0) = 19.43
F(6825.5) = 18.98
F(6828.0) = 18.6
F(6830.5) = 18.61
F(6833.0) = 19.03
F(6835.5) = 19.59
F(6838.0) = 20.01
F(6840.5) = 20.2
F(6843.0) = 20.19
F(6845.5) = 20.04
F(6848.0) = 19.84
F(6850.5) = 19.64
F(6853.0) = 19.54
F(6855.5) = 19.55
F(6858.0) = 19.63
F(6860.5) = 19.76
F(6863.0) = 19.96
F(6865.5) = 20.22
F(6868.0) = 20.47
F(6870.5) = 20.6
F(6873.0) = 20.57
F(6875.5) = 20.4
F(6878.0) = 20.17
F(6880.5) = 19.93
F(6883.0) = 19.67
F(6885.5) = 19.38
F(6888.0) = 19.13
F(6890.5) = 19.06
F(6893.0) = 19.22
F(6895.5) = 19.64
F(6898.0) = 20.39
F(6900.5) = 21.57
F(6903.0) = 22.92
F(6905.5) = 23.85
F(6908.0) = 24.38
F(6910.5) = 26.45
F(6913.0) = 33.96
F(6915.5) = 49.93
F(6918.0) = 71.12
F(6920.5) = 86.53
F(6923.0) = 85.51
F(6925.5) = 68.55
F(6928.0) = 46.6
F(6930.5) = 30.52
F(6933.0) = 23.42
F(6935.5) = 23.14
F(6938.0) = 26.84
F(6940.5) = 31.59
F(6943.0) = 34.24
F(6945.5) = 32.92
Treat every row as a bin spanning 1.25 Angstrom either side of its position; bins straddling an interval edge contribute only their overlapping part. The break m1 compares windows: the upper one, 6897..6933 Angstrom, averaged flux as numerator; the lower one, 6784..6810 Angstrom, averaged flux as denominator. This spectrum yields 2.2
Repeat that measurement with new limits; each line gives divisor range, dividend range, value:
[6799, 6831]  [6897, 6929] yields 2.31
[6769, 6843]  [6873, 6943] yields 1.70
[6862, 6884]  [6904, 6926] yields 2.54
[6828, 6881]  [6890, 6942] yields 1.87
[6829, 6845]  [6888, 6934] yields 1.94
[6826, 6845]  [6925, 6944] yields 1.76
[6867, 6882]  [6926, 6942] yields 1.58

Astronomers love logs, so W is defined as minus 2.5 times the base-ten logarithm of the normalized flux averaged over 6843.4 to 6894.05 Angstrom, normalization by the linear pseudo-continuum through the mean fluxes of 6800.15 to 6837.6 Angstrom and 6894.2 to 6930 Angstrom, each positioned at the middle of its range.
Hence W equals 0.50 mag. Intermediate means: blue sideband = 19.4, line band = 19.8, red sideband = 42.7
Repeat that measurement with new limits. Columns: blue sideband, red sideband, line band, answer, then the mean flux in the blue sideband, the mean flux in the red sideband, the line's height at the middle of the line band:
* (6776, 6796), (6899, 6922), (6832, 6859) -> 0.42 mag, 19.1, 40.4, 29.2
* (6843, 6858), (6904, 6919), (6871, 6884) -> 0.34 mag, 19.8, 37.5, 27.6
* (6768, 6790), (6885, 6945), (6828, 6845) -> 0.31 mag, 19.1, 35.5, 26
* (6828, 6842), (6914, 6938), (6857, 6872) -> 0.43 mag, 19.4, 52.3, 30.1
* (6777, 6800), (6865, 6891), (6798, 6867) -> 0.00 mag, 19.1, 20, 19.5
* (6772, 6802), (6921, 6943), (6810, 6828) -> 0.25 mag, 19.1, 43.1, 24.4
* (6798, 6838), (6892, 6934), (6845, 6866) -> 0.36 mag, 19.4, 39.9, 27.5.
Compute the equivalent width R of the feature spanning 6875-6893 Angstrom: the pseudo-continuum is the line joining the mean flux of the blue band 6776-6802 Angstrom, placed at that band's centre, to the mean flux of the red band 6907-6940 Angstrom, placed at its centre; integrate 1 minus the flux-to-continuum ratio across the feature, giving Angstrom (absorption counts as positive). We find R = 8.7 Angstrom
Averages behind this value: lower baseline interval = 19.2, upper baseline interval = 45.8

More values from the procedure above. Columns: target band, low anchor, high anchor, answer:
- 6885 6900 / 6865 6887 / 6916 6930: 7.0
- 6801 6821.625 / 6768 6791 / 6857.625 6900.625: -0.4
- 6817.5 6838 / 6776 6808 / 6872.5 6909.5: 0.6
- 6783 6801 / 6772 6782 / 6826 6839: -0.1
